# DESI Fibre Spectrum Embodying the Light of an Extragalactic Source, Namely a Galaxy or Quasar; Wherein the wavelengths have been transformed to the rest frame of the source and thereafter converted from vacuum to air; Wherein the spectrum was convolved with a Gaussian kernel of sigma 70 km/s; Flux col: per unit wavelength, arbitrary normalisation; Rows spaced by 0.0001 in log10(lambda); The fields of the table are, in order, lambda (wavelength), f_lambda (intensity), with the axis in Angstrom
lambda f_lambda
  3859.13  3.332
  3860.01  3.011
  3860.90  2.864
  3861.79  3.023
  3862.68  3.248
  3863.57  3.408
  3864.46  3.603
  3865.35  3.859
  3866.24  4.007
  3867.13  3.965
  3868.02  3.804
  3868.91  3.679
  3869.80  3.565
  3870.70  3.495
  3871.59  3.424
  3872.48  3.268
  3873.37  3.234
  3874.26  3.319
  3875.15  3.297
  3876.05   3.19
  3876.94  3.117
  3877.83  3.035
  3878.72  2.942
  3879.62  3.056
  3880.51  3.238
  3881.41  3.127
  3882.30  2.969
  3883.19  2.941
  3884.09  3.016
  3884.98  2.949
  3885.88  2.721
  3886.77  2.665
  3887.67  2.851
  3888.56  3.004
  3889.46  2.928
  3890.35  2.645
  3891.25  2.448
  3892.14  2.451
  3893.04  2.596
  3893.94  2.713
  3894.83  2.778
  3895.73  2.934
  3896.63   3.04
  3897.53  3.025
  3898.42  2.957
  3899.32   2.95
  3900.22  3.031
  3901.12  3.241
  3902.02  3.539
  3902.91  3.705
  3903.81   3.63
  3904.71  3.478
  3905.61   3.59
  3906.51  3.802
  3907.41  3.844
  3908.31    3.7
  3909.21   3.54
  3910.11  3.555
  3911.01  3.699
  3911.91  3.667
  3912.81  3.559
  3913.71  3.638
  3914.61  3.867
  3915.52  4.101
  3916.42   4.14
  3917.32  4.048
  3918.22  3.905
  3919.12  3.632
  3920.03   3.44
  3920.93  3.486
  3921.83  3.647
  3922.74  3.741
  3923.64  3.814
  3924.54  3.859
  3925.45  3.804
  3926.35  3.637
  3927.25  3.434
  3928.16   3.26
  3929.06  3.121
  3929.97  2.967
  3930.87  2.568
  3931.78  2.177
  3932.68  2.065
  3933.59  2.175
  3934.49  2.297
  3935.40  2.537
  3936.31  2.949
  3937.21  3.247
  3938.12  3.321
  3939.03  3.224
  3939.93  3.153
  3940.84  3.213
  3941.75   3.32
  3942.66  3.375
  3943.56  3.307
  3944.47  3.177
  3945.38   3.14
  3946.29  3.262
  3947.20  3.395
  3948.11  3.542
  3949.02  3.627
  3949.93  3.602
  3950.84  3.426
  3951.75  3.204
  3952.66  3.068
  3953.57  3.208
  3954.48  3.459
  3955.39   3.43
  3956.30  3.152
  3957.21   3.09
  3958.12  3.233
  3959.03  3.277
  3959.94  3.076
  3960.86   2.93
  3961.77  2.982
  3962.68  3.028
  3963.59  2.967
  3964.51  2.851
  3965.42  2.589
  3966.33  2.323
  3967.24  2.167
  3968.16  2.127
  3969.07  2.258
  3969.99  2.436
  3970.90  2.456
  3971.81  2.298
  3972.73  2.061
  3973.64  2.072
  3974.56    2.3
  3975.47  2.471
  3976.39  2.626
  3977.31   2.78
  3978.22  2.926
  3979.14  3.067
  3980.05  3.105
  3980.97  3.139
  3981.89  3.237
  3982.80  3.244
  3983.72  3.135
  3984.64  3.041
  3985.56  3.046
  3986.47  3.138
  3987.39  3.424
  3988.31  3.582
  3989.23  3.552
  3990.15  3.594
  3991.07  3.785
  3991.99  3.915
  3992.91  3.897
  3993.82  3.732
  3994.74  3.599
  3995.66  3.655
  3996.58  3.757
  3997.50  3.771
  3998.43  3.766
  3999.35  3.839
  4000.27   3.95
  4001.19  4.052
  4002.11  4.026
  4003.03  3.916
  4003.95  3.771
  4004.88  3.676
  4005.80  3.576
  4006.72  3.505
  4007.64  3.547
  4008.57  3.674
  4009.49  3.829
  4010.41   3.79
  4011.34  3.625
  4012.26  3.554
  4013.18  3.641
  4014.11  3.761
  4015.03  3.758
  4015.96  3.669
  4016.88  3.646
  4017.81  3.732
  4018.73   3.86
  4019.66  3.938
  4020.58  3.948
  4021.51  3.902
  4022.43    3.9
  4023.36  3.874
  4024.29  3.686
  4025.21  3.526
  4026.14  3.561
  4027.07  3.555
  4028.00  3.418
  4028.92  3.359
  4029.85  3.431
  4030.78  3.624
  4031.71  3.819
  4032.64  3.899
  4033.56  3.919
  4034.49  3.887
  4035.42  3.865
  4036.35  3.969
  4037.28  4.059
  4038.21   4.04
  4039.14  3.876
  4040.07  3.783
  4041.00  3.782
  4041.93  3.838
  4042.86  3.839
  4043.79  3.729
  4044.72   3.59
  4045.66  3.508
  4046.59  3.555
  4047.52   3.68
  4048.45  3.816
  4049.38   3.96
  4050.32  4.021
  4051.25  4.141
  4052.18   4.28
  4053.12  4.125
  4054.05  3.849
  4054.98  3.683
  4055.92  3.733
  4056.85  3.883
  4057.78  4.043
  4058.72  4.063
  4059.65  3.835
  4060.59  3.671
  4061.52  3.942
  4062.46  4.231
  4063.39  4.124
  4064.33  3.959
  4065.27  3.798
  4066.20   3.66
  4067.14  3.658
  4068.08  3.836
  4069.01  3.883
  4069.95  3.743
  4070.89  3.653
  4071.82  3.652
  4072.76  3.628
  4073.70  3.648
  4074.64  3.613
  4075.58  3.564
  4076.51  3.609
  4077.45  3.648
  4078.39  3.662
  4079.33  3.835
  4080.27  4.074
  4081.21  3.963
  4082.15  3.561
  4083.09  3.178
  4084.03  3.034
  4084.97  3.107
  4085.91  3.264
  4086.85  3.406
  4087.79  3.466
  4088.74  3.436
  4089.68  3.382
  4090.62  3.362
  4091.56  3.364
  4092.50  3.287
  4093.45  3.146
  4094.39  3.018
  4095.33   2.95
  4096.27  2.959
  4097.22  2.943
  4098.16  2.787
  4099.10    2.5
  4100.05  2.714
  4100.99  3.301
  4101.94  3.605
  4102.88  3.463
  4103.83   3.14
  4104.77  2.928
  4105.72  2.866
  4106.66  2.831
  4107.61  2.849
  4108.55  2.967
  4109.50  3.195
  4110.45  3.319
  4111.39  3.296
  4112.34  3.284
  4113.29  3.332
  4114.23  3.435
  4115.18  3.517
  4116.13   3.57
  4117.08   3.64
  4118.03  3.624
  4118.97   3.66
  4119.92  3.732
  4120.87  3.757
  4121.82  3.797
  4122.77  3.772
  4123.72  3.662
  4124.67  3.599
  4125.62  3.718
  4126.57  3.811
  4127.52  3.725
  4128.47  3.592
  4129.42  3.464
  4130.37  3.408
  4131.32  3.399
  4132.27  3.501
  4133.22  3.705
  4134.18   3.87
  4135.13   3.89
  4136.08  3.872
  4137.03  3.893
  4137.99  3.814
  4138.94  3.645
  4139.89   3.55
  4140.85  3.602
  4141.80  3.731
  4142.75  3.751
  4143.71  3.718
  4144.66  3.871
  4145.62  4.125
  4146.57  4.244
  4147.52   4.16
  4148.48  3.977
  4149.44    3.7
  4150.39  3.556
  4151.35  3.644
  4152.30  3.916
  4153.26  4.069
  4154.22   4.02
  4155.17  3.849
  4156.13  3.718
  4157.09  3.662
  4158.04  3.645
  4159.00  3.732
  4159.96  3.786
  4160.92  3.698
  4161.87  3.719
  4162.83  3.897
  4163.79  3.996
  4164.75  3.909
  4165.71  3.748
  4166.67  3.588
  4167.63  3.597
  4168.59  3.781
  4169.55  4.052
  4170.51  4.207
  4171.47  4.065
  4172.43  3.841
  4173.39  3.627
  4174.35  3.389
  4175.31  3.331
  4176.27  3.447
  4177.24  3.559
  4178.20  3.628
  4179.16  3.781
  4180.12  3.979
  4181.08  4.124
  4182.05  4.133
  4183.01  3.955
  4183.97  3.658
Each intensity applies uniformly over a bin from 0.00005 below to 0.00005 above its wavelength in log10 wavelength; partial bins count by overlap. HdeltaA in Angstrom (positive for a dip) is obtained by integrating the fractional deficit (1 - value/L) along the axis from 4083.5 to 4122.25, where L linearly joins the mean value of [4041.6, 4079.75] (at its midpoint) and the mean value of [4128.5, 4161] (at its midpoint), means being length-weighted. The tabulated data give 5.5 Angstrom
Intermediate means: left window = 3.81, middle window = 3.25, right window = 3.77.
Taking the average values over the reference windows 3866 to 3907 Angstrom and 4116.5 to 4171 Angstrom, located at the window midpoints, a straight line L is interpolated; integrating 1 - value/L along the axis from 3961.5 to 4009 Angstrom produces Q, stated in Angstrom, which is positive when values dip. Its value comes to 3.0 Angstrom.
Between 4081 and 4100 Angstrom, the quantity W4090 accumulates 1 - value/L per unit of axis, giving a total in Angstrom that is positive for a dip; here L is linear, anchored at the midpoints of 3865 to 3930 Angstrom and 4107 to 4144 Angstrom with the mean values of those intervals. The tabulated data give 1.9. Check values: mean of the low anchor 3.35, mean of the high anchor 3.58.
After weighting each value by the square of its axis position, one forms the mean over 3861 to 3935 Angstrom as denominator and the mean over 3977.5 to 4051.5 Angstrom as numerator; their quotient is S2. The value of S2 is 1.19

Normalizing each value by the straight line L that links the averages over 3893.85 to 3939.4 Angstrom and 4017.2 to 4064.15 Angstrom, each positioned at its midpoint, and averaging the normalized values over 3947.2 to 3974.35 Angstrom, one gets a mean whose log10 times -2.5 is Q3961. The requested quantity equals 0.21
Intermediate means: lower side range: 3.34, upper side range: 3.83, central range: 2.9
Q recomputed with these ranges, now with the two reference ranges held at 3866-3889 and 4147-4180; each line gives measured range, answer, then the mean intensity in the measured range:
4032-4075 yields -3.4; 3.85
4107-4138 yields 1.2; 3.56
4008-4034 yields -1.6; 3.71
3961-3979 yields 4.6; 2.53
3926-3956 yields 2.0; 3.12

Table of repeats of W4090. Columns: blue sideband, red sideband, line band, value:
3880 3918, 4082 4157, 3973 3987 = 1.9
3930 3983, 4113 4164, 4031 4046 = -2.5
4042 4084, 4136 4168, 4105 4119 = 1.9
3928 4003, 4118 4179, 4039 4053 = -1.8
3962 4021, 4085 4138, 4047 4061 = -2.4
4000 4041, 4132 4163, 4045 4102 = 2.8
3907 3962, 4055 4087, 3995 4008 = -0.9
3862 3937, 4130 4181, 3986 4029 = -2.8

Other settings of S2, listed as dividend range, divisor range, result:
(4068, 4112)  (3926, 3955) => 1.15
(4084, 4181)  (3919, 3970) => 1.26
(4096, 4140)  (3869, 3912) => 1.21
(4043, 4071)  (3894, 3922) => 1.18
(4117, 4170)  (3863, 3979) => 1.33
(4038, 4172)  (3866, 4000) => 1.24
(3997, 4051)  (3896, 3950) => 1.18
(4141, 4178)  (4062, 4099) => 1.13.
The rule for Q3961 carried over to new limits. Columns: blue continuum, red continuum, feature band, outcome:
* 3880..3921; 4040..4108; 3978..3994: 0.02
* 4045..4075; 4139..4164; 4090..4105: 0.23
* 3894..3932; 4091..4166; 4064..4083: -0.06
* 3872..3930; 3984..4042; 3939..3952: 0.04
